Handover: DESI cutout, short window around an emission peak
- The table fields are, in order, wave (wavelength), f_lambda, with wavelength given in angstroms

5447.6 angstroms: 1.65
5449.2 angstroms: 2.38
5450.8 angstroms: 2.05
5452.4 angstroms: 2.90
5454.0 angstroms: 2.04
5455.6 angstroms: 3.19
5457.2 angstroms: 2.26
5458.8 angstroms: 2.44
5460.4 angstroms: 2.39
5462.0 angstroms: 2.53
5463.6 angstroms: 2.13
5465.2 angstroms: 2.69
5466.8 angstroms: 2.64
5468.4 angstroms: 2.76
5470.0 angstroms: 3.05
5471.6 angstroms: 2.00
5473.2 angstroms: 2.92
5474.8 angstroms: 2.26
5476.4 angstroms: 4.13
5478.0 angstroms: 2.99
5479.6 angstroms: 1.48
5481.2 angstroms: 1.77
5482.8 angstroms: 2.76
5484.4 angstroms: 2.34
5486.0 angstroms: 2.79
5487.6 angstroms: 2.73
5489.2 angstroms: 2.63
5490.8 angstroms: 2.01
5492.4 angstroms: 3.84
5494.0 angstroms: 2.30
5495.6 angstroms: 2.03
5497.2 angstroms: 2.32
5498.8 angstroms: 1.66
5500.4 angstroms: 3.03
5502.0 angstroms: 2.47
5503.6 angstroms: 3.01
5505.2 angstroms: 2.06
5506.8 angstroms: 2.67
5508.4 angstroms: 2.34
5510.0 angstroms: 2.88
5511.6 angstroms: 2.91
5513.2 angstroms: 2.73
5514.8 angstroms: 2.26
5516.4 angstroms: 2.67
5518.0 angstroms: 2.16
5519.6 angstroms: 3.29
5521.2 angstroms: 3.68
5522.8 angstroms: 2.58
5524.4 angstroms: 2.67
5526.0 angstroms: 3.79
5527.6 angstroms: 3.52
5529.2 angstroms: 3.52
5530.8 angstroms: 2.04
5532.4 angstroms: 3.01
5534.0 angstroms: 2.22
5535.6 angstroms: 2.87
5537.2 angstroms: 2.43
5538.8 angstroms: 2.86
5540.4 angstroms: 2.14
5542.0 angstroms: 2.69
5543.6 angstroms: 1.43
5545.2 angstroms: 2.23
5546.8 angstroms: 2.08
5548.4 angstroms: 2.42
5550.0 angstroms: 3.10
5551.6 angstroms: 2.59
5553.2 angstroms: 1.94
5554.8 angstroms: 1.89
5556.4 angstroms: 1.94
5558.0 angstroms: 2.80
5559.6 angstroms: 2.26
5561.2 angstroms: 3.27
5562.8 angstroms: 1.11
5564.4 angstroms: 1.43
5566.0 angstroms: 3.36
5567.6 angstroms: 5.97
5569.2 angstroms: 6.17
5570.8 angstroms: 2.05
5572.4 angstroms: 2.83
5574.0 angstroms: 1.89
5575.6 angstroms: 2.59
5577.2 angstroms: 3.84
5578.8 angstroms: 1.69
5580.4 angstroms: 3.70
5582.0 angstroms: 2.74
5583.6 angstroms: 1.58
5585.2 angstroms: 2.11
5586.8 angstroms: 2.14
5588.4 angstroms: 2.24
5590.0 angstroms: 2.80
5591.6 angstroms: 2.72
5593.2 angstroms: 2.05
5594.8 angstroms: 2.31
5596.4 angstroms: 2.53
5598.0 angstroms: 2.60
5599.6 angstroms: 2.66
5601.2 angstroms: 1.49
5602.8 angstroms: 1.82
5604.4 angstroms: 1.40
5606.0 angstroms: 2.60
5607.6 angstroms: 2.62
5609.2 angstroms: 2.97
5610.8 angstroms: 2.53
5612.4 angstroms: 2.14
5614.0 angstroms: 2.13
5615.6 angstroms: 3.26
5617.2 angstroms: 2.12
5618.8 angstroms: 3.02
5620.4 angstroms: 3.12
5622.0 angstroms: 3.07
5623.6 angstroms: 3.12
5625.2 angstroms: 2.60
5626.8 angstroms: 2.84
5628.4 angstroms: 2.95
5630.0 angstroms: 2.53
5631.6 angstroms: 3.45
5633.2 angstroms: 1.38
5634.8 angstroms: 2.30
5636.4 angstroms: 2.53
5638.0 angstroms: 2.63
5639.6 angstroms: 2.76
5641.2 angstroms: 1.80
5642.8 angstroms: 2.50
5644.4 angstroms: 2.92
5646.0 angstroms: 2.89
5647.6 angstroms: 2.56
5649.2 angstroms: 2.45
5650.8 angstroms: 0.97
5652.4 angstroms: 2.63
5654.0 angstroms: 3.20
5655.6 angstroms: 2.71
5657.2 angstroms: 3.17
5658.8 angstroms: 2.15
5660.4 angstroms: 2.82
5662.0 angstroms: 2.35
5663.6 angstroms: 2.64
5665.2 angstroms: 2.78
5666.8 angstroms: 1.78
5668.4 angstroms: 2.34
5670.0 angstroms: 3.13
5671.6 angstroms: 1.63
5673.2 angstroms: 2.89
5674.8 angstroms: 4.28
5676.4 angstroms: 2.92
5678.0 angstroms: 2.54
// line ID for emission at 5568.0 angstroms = H-beta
